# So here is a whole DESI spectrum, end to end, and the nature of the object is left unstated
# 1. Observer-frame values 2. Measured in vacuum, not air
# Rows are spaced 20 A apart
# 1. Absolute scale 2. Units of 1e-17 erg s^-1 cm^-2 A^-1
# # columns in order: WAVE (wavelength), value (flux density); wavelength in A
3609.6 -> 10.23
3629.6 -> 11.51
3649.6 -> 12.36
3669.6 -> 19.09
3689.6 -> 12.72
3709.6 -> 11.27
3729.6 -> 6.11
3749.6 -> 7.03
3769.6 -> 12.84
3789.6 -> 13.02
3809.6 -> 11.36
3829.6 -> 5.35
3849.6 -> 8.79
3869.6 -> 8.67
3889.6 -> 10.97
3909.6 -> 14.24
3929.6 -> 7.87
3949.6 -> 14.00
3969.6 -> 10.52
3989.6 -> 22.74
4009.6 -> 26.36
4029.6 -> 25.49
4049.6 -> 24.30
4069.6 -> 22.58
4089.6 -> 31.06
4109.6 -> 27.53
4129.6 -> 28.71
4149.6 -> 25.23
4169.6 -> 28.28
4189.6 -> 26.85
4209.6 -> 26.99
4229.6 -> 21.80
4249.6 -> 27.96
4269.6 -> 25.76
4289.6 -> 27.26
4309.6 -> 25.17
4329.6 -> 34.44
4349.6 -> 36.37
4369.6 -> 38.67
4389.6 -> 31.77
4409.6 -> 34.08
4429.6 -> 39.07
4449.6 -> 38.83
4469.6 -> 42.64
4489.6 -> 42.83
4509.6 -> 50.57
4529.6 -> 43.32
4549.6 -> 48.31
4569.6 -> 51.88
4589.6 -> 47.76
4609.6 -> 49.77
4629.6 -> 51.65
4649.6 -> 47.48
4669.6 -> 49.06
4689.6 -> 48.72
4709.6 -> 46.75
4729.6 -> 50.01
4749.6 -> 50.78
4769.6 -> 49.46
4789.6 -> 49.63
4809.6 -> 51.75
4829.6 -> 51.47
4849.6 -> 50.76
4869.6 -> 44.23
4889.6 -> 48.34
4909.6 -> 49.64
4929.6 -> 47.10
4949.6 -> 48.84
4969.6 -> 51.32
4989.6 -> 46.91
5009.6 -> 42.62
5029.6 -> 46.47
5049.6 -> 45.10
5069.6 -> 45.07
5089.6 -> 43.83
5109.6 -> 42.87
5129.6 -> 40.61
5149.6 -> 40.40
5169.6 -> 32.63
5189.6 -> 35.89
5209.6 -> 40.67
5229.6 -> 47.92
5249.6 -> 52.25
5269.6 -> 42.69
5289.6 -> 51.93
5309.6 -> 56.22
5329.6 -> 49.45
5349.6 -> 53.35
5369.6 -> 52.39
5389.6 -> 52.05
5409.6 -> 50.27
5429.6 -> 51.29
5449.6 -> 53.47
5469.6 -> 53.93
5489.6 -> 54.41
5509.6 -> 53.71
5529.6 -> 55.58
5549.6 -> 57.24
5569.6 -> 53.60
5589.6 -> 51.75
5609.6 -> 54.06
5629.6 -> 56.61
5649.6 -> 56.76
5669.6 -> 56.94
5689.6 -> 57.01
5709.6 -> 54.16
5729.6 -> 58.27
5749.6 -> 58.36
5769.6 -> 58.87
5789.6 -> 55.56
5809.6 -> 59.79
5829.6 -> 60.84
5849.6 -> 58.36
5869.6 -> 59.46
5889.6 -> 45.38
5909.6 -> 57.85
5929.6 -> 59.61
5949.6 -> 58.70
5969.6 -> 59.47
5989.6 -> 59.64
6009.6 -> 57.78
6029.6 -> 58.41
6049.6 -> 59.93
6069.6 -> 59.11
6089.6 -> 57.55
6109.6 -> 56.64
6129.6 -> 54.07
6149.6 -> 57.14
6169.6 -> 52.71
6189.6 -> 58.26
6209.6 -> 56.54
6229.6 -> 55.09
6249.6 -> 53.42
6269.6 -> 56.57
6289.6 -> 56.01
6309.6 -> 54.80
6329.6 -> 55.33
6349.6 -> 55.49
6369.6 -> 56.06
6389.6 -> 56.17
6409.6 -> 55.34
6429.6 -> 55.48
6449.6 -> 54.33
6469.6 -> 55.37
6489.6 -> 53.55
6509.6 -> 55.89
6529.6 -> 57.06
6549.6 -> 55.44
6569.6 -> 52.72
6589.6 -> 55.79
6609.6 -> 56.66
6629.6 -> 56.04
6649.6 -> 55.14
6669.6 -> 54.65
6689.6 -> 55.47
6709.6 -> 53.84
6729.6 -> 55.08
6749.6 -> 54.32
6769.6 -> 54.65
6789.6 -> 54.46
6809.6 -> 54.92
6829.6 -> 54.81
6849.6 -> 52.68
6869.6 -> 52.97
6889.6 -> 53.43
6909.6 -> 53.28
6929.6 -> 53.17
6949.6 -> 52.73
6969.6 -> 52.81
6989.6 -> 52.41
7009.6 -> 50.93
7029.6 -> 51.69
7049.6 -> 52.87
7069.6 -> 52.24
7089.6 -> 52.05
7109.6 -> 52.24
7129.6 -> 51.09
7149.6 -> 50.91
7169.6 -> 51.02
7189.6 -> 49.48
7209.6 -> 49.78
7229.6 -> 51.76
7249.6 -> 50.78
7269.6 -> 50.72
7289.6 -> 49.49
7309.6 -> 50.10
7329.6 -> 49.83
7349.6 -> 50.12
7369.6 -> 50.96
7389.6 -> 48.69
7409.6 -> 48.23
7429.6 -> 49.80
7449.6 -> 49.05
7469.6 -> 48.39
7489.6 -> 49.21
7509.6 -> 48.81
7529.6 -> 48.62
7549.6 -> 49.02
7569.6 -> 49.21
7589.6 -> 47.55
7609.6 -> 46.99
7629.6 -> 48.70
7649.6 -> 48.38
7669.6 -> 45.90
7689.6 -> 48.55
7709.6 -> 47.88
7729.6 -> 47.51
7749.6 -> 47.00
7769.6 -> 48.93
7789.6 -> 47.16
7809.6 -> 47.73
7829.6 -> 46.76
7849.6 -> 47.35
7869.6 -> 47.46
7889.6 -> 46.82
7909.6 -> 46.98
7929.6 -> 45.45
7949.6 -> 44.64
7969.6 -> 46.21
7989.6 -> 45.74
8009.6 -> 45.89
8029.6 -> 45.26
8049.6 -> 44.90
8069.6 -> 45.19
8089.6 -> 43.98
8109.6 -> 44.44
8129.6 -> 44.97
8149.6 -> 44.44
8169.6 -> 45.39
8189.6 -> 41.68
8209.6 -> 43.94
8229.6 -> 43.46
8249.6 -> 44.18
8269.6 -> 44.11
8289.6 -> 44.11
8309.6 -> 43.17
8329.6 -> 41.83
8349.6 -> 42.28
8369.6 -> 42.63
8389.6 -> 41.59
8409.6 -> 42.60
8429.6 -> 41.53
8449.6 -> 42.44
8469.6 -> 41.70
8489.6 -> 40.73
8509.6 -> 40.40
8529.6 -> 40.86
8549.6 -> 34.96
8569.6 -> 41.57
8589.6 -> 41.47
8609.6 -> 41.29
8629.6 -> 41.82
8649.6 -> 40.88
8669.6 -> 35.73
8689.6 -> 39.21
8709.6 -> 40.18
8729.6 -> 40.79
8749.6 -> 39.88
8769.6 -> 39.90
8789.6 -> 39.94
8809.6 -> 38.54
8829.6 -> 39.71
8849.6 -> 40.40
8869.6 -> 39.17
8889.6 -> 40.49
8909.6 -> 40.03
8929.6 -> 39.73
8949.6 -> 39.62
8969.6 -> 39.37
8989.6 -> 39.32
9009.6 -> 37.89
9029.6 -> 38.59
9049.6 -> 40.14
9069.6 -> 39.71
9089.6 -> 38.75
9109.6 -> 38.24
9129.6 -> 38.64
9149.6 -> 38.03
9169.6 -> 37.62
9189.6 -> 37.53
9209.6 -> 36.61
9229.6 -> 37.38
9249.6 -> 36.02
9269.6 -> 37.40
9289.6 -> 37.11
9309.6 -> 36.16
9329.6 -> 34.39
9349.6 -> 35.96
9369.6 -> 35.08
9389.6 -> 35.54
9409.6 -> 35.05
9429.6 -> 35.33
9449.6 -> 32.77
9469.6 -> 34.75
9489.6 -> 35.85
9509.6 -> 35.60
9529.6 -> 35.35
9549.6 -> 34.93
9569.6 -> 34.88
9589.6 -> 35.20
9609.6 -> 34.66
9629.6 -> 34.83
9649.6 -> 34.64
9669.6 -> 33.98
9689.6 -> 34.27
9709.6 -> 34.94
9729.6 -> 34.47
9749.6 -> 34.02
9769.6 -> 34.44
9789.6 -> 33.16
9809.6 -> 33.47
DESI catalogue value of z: 0.000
